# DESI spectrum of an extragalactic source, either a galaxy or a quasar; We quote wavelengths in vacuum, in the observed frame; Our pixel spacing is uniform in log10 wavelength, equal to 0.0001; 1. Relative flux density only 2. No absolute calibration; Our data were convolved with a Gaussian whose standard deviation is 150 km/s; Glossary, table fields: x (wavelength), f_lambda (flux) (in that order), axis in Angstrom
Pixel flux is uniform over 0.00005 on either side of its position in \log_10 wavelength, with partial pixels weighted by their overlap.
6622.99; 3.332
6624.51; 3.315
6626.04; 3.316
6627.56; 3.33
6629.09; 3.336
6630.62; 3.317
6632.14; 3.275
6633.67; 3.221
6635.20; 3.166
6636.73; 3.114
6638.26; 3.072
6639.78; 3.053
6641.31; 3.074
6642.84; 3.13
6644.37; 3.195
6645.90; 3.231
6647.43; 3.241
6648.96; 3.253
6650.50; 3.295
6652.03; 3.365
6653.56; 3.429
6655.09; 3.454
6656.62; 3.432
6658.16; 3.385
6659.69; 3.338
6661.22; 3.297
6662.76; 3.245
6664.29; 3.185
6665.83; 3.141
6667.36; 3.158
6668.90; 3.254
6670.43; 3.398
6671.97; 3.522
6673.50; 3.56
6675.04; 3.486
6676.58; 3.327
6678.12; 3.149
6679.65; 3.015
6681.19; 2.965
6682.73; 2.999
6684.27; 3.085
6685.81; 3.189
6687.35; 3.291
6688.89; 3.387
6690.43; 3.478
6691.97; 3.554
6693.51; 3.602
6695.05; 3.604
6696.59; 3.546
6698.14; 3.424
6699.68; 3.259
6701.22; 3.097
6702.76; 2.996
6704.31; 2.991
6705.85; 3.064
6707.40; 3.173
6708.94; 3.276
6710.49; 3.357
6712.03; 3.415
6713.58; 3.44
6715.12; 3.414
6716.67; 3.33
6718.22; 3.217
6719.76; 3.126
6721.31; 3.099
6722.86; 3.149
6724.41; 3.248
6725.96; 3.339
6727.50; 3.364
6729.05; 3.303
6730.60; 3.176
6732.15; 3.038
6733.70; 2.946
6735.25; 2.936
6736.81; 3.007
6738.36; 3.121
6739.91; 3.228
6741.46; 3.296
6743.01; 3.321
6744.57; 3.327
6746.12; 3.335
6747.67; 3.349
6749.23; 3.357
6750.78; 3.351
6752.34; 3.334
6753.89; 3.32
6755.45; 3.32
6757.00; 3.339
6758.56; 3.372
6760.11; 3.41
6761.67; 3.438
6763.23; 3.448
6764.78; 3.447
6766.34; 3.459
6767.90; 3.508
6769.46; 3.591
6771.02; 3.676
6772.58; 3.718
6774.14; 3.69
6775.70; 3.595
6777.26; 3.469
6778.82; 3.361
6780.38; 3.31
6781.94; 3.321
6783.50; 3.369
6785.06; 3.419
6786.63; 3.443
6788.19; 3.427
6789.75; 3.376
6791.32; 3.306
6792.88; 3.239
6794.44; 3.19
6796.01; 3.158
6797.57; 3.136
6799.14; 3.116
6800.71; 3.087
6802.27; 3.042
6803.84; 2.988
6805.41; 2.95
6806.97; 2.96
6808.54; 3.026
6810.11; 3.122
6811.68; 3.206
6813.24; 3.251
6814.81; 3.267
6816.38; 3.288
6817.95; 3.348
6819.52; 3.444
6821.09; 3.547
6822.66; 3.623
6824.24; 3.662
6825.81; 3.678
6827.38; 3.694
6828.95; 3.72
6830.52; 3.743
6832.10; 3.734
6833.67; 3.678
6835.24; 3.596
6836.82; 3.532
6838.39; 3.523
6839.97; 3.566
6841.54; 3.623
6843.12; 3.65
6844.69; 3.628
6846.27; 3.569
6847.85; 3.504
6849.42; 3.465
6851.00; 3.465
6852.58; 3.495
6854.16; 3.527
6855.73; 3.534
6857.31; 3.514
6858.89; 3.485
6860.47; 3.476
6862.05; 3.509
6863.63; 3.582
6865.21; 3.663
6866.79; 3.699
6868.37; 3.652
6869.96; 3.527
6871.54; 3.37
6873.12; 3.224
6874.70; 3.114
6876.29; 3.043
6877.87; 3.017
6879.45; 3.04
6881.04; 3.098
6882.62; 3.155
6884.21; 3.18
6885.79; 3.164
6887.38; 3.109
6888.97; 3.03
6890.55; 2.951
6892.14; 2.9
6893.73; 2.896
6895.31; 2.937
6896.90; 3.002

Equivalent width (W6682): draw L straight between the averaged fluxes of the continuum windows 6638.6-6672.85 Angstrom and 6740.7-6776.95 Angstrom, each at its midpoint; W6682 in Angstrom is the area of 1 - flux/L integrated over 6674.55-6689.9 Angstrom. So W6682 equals 0.6 Angstrom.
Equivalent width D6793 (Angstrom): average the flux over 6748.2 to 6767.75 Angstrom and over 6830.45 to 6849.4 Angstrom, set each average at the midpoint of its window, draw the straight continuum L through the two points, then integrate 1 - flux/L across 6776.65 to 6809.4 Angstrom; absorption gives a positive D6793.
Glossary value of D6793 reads 2.4 Angstrom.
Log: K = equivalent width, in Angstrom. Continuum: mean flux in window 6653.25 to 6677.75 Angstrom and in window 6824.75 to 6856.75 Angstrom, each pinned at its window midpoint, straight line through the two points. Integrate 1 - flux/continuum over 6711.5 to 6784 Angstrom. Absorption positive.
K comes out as 2.7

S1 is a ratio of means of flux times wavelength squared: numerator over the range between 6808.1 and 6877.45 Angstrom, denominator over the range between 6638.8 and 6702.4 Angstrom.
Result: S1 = 1.12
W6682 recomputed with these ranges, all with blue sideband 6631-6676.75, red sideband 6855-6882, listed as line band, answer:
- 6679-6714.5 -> 0.28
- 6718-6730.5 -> 0.31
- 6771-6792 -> -0.73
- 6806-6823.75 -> 0.39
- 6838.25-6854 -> -0.83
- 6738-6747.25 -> 0.11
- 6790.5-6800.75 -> 0.50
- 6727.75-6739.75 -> 0.80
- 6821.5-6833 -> -1.11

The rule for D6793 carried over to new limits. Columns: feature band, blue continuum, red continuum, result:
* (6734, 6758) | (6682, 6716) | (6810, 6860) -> 0.9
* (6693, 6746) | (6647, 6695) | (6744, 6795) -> 1.9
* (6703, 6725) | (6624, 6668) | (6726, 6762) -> 0.2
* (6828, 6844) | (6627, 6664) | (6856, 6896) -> -1.9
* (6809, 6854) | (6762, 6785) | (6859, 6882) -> -1.4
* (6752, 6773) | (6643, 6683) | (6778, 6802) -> -1.1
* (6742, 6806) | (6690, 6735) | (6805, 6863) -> 0.4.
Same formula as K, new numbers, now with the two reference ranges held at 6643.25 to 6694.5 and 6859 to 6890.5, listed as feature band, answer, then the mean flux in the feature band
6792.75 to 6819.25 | 1.2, 3.14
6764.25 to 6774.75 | -0.9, 3.58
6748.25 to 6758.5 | -0.1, 3.34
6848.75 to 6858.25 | -0.6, 3.5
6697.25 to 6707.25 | 0.5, 3.14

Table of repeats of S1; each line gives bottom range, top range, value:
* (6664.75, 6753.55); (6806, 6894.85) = 1.08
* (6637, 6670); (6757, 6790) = 1.11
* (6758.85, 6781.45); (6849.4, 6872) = 1.04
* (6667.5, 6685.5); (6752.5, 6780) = 1.10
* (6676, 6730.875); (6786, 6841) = 1.07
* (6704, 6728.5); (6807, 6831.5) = 1.09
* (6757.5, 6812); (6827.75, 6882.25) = 1.07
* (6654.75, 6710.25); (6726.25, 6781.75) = 1.04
